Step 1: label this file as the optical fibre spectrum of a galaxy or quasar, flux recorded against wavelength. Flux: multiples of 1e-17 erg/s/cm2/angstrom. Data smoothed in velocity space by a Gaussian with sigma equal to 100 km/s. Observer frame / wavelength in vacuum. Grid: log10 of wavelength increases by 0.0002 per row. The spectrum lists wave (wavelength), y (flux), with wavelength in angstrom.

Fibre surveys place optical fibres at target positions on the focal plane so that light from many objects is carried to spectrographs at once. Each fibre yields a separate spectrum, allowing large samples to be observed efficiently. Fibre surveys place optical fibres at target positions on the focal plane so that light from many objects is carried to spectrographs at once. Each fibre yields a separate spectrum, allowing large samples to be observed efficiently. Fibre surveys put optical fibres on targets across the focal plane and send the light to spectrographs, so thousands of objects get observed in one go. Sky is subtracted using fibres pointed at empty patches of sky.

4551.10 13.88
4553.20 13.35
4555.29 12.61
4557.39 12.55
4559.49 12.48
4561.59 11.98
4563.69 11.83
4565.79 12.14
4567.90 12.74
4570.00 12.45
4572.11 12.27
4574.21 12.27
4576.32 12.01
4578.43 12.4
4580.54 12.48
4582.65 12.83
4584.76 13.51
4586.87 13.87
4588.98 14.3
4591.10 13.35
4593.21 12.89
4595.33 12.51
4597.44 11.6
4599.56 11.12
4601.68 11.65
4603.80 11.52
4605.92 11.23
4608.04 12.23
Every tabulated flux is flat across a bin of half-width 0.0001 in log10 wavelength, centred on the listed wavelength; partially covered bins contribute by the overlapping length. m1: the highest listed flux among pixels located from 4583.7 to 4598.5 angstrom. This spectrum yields 14.3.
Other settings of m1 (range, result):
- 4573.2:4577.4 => 12.27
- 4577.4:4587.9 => 13.87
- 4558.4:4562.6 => 12.48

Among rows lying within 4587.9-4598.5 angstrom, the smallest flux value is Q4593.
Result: 11.6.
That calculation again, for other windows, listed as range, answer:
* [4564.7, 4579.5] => 12.01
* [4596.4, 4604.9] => 11.12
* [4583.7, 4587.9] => 13.51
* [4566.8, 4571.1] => 12.45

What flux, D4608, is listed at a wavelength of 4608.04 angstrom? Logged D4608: 12.23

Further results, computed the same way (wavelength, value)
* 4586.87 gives 13.87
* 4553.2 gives 13.35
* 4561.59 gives 11.98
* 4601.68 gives 11.65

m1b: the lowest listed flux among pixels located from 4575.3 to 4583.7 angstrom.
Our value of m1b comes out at 12.01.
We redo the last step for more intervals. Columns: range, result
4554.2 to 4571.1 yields 11.83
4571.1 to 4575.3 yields 12.27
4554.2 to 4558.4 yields 12.55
